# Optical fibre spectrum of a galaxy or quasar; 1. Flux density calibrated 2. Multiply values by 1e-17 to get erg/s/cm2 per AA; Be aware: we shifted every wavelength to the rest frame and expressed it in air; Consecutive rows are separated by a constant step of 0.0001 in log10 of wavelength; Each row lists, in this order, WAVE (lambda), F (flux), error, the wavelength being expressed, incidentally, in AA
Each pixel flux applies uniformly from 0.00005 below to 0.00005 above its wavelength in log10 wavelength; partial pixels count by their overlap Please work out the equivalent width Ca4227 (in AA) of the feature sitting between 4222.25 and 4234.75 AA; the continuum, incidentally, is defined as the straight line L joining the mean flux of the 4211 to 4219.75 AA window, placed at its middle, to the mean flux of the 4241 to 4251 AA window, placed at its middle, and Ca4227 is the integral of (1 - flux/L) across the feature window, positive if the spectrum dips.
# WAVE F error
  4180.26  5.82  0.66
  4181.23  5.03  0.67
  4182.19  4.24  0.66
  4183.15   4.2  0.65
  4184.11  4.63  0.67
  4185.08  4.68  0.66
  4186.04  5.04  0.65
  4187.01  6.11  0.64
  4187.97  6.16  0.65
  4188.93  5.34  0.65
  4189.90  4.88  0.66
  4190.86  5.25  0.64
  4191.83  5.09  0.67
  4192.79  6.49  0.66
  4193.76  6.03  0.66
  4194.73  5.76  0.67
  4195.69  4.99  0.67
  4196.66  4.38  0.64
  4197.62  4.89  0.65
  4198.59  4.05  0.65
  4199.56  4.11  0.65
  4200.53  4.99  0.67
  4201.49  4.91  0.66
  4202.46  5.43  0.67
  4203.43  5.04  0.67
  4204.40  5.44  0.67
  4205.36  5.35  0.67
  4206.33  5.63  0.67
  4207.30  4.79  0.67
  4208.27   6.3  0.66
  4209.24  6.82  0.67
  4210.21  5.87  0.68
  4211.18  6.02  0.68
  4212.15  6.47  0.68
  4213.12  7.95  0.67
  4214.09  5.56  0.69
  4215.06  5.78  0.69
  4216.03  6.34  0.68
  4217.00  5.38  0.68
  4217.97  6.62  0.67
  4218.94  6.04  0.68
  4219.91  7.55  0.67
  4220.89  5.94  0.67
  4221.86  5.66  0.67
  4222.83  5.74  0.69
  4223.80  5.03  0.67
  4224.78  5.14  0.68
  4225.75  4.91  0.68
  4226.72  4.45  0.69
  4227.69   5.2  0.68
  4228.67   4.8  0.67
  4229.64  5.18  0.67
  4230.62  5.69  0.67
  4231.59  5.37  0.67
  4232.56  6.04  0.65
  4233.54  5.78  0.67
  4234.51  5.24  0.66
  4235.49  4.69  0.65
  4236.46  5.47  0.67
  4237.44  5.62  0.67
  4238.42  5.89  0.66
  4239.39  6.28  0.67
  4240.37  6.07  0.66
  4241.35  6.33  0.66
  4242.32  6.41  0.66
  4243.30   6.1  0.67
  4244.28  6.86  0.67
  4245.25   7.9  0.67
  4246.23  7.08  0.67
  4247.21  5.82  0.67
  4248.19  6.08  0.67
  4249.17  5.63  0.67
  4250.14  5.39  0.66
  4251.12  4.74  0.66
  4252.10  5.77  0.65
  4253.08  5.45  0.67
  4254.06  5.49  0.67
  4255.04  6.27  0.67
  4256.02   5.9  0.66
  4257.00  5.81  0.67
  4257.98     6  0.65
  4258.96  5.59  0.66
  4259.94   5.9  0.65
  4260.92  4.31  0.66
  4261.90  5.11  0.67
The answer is 2.0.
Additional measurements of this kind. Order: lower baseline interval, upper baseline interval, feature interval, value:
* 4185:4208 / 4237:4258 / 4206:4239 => -0.6 AA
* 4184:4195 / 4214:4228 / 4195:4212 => 0.9 AA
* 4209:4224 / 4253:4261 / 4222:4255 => 1.3 AA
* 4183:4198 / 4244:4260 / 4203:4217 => -1.1 AA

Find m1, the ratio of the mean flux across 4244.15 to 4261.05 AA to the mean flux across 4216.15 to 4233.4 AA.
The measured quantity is 1.06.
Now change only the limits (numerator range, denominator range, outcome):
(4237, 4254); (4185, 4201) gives 1.17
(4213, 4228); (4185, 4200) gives 1.11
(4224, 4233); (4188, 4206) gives 1.00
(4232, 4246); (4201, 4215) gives 1.04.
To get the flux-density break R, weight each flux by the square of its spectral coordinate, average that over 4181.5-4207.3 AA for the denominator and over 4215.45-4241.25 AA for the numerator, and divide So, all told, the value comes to 1.12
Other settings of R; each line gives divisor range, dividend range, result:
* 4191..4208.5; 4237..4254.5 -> 1.19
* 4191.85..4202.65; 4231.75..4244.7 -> 1.18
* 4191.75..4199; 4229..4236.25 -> 1.06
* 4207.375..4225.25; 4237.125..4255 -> 1.01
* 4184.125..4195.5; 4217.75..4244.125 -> 1.06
